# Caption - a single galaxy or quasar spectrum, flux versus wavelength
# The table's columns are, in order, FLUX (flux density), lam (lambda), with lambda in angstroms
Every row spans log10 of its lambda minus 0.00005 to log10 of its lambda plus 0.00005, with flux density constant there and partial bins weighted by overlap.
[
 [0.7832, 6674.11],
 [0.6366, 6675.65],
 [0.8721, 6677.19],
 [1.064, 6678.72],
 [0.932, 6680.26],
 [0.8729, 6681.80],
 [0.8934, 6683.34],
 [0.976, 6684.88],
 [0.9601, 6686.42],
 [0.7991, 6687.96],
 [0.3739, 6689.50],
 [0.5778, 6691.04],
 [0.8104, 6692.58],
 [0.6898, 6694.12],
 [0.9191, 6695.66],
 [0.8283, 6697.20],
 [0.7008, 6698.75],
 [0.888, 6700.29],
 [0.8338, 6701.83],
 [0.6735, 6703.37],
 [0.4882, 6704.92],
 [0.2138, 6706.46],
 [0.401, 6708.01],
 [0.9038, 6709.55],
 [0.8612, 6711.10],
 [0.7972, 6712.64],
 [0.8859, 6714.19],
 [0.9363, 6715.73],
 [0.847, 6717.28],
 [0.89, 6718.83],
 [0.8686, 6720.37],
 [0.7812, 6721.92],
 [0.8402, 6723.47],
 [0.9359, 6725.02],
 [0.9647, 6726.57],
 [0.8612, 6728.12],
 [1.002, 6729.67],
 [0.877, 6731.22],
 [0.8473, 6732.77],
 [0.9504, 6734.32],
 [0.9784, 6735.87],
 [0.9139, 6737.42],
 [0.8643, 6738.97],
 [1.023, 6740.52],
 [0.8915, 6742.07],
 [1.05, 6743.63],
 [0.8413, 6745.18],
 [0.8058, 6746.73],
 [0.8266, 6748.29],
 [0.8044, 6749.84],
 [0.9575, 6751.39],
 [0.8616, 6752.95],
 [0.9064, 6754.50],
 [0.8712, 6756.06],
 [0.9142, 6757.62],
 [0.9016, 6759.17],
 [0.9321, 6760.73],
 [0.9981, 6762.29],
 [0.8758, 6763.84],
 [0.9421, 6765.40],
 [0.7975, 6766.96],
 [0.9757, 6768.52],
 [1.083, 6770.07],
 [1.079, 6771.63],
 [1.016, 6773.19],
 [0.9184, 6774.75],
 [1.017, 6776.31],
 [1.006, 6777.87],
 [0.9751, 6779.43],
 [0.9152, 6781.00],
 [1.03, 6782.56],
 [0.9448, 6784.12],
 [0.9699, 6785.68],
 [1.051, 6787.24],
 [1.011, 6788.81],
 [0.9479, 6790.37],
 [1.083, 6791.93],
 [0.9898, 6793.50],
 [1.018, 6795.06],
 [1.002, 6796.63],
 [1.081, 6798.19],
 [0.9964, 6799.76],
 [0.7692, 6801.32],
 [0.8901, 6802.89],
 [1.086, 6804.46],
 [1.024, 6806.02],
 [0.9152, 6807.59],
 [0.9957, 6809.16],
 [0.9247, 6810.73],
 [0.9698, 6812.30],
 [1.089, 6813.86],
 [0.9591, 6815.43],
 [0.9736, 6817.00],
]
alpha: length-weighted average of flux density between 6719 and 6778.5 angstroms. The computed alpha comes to 0.92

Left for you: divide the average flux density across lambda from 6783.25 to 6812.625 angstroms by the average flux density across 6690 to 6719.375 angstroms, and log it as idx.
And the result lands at 1.33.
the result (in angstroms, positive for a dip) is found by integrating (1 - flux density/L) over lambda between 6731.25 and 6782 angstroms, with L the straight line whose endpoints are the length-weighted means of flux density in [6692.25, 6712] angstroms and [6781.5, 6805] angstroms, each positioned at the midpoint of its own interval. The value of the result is -3.15 angstroms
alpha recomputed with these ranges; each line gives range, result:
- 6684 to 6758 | 0.827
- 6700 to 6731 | 0.794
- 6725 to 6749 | 0.914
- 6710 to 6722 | 0.864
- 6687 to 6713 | 0.692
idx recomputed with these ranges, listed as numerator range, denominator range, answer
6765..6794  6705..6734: 1.22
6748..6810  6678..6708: 1.28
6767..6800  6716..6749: 1.11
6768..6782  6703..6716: 1.48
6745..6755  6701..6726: 1.13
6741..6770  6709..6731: 1.02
